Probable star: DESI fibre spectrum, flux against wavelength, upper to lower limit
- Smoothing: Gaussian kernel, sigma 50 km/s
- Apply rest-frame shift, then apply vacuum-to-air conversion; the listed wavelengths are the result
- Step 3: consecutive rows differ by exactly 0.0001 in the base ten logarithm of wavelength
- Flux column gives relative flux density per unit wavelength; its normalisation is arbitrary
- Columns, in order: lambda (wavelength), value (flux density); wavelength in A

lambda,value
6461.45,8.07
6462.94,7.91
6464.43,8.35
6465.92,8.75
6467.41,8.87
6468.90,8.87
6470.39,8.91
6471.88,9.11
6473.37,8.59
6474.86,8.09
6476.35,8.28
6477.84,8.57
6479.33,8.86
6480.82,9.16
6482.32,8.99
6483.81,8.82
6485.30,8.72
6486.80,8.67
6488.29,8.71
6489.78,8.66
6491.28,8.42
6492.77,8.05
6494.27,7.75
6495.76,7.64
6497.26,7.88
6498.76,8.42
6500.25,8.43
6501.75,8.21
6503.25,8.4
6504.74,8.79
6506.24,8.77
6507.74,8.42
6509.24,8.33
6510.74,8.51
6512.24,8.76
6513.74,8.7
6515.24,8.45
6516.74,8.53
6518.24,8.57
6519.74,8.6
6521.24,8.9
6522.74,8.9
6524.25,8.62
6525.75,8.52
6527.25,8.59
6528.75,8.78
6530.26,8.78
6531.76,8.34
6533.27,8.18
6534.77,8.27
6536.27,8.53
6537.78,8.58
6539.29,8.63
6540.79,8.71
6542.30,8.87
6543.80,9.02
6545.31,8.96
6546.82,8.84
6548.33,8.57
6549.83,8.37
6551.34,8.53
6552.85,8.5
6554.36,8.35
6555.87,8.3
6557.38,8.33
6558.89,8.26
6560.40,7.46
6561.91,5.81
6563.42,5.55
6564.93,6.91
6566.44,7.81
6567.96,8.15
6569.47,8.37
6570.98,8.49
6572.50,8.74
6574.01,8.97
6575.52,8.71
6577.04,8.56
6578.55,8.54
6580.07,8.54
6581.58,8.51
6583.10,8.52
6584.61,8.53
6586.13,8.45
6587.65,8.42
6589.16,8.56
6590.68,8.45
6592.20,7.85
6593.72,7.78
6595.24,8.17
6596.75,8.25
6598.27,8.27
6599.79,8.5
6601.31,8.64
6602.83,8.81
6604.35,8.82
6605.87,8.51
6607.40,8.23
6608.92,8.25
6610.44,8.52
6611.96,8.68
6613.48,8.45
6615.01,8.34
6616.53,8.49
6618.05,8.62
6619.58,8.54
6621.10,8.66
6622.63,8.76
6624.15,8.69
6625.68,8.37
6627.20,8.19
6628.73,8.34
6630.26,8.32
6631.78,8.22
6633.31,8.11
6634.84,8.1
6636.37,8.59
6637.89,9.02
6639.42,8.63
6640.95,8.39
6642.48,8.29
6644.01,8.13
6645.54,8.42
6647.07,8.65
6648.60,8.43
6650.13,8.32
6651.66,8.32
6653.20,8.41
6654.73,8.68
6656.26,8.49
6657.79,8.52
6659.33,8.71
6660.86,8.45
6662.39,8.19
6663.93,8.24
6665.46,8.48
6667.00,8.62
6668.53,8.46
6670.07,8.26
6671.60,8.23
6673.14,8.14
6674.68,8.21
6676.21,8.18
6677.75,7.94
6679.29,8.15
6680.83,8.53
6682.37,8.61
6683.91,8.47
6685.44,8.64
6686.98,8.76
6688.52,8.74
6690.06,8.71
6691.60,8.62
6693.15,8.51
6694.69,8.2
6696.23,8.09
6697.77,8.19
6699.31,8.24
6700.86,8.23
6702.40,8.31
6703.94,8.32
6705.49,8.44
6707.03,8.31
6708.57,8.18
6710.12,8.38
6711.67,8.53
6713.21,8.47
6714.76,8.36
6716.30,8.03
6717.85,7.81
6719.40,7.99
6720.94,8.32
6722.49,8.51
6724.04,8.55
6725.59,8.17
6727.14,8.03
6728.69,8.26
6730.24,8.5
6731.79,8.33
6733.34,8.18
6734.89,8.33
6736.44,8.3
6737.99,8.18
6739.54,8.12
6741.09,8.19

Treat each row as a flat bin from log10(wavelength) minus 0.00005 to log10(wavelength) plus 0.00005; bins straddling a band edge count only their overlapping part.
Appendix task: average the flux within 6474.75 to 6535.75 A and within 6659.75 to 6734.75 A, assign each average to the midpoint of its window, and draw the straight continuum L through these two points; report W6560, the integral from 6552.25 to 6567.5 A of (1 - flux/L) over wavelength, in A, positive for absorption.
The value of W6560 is 1.7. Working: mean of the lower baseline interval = 8.52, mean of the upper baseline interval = 8.34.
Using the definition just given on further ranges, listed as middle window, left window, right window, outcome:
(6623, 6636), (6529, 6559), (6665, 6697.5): 0.2 A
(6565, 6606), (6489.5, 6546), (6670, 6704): 0.2 A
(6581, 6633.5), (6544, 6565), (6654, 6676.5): -1.6 A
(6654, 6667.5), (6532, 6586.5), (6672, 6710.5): -0.2 A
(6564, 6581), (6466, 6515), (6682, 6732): 0.3 A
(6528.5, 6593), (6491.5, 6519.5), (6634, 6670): 0.7 A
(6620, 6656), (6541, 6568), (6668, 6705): -0.8 A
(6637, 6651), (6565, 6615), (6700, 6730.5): -0.2 A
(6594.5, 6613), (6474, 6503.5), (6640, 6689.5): -0.1 A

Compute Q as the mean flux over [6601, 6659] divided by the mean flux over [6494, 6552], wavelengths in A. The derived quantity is 0.99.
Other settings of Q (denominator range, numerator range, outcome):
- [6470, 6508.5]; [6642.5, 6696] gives 0.99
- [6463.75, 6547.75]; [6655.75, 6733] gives 0.97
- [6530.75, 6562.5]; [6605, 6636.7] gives 1.01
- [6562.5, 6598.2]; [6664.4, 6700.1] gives 1.02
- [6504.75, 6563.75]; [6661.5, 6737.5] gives 0.99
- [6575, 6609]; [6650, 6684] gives 0.99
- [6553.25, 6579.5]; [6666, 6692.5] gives 1.06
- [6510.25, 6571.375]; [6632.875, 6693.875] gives 1.01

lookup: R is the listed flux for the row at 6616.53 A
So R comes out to 8.49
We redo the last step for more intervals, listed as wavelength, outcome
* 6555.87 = 8.3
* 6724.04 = 8.55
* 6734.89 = 8.33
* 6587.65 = 8.42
